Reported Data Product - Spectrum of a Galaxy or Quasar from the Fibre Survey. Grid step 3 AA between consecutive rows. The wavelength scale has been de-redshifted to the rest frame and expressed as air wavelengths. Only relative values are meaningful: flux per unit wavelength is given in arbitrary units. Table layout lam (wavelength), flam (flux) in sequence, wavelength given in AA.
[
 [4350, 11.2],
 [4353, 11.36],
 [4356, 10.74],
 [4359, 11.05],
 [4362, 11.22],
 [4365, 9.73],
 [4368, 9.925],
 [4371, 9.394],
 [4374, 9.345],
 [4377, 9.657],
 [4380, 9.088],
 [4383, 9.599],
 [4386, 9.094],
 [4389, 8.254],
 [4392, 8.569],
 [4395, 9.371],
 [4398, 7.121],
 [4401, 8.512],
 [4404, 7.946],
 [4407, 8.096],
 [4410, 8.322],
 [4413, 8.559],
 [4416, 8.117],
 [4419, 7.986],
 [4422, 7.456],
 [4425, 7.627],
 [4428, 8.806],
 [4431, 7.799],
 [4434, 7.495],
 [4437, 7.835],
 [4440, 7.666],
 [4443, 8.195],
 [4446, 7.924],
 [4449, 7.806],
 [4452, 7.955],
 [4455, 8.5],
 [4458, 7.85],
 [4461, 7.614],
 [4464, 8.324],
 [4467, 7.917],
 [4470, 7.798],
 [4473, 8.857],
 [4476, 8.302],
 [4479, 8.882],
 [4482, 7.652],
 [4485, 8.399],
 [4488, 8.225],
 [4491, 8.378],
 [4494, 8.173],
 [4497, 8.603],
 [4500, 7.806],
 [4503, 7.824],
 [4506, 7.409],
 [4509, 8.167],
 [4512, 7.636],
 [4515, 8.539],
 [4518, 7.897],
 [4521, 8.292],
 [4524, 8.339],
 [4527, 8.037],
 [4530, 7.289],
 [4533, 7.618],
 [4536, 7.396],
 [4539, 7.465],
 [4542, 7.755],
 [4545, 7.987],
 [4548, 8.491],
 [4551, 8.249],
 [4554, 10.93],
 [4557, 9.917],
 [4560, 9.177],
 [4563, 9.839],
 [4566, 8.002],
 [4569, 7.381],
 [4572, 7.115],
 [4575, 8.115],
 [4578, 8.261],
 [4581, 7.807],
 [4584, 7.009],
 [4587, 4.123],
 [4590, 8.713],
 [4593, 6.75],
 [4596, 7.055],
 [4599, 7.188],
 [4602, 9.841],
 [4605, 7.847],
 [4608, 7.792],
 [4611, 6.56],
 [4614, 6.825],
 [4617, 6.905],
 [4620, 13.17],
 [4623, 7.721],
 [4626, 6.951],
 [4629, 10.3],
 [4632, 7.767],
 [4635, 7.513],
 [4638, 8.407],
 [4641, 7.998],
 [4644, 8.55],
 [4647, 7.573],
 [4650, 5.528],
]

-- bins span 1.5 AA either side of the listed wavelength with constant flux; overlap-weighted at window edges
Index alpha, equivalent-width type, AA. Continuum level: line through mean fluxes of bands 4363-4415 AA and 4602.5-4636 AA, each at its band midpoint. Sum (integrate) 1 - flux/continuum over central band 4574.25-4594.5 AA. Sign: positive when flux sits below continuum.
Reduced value 2.6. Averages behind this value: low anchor 8.87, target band 7.22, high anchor 8.18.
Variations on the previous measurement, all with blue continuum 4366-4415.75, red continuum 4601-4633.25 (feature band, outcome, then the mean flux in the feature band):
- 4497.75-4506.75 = 0.82 AA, 7.78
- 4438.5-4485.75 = 2.98 AA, 8.1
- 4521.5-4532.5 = 0.78 AA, 7.9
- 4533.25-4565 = -0.78 AA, 8.67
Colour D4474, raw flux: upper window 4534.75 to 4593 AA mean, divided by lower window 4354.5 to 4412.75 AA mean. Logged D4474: 0.88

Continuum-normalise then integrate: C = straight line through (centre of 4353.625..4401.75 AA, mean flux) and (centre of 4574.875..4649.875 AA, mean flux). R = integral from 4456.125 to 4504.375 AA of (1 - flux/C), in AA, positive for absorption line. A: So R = 3.2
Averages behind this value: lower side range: 9.47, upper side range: 7.82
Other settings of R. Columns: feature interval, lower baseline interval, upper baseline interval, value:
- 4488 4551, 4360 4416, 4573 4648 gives 2.7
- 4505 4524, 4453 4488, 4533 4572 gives 0.7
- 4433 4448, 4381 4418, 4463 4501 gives 1.0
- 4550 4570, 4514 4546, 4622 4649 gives -3.1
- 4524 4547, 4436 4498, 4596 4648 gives 1.2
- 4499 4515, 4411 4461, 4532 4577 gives 0.7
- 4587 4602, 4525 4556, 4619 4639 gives 2.1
